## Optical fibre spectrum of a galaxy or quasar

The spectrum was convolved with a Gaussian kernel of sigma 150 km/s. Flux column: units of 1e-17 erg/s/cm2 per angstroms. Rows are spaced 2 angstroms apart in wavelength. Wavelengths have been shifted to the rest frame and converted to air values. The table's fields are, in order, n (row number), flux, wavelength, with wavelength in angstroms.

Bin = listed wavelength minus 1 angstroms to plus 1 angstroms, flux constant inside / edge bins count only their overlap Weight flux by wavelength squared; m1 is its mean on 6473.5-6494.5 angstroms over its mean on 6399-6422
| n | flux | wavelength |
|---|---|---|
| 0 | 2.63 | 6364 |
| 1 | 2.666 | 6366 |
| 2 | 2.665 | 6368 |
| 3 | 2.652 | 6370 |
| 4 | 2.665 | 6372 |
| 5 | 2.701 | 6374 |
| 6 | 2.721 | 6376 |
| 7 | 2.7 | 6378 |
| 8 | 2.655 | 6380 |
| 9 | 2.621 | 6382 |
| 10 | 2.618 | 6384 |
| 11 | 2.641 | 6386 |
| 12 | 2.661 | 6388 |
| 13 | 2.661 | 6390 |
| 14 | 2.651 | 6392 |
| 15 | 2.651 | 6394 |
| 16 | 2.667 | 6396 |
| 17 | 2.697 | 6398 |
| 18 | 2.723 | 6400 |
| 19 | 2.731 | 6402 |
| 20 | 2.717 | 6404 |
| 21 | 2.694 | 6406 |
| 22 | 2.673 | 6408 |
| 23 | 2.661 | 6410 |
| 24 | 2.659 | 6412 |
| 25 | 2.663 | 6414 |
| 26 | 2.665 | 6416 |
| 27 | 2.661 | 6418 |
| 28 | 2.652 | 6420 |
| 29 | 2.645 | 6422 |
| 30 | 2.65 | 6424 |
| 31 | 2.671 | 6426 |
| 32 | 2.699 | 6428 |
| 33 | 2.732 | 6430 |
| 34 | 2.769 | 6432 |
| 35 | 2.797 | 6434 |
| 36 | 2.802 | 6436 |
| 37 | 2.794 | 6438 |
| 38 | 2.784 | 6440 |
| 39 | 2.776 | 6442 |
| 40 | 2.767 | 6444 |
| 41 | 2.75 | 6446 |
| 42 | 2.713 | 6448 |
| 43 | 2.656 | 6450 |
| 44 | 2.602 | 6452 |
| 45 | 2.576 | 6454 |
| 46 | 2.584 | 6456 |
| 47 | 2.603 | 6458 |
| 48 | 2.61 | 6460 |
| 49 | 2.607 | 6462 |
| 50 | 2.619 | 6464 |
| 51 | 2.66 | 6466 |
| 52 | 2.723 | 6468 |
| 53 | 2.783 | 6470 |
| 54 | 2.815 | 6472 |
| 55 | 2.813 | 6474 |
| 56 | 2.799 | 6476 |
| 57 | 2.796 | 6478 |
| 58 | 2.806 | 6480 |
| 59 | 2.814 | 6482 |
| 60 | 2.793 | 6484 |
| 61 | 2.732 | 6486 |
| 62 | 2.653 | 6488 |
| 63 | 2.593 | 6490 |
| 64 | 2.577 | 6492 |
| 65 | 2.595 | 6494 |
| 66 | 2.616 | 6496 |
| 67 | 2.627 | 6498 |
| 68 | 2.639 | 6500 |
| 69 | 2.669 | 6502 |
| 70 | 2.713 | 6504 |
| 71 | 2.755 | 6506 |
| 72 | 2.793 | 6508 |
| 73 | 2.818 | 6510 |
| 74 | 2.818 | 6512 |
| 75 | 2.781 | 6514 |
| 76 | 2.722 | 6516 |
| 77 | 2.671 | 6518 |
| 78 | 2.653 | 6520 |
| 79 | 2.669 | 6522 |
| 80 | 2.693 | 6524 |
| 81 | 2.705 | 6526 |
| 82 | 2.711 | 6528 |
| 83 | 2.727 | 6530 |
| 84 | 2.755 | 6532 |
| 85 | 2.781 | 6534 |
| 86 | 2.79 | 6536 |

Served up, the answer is 1.04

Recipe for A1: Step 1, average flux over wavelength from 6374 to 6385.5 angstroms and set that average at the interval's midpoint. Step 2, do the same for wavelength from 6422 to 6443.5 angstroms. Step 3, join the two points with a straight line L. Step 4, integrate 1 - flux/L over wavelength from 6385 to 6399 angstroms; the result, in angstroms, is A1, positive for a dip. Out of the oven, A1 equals 0.1 angstroms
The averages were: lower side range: 2.67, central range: 2.66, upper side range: 2.74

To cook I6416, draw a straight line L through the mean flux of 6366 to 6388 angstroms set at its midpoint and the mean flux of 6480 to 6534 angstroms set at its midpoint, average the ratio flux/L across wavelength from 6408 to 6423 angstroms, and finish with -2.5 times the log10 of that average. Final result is 0.01 mag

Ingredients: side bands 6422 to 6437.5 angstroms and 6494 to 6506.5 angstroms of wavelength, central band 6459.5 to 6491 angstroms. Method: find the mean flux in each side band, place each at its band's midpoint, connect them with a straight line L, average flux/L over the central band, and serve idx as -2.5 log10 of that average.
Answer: -0.017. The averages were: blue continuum 2.73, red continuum 2.66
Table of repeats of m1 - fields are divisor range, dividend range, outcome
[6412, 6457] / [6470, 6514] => 1.03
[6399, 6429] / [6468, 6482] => 1.06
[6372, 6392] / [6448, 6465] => 1.00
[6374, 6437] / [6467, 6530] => 1.04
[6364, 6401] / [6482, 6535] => 1.05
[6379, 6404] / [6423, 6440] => 1.04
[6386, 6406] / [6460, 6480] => 1.04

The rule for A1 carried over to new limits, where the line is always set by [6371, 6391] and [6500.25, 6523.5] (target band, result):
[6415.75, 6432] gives 0.0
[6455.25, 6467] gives 0.4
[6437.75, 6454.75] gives -0.1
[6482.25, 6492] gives 0.1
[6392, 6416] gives -0.1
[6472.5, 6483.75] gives -0.4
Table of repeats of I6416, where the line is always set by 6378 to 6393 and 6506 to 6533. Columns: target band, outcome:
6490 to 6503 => 0.04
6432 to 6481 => -0.01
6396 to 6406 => -0.02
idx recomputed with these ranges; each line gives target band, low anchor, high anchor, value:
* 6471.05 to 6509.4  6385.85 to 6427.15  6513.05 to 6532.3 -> -0.01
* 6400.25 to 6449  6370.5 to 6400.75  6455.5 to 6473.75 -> -0.02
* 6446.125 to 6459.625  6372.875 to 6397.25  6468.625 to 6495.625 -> 0.03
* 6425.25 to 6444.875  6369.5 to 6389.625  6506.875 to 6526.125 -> -0.03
